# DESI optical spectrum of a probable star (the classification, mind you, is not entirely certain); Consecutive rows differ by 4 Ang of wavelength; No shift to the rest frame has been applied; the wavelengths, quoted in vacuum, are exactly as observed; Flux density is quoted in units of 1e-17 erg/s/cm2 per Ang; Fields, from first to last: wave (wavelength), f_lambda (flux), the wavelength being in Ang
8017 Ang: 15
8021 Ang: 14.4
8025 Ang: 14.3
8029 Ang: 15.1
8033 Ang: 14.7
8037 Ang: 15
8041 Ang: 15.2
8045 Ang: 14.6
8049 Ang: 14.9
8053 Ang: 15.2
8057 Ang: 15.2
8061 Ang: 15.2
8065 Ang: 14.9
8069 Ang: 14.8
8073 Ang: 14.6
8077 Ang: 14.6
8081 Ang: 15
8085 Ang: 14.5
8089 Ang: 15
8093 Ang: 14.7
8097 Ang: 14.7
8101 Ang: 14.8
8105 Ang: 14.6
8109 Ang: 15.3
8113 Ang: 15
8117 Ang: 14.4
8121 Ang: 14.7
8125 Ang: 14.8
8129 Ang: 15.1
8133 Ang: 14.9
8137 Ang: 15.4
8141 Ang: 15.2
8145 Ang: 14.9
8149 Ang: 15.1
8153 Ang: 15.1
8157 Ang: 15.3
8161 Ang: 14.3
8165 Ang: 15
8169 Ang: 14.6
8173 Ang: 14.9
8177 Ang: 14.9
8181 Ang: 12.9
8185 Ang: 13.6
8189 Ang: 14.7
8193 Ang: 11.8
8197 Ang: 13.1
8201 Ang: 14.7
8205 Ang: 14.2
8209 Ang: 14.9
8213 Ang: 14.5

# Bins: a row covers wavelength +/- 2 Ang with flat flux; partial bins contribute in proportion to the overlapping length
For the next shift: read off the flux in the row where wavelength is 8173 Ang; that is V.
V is 14.9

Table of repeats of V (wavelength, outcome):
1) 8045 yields 14.6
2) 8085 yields 14.5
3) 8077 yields 14.6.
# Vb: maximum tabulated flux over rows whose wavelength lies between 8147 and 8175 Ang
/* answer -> 15.3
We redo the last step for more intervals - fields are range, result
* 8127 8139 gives 15.4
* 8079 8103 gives 15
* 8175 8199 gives 14.9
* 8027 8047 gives 15.2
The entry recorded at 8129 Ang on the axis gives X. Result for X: 15.1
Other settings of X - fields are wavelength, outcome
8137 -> 15.4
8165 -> 15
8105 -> 14.6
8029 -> 15.1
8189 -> 14.7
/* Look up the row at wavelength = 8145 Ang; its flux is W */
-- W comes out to 14.9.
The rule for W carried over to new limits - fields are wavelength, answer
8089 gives 15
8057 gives 15.2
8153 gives 15.1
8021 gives 14.4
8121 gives 14.7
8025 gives 14.3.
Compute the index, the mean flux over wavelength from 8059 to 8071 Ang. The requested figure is 15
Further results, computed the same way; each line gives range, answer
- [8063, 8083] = 14.8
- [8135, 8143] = 15.3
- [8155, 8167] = 14.9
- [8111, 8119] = 14.7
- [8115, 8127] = 14.6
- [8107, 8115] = 15.2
